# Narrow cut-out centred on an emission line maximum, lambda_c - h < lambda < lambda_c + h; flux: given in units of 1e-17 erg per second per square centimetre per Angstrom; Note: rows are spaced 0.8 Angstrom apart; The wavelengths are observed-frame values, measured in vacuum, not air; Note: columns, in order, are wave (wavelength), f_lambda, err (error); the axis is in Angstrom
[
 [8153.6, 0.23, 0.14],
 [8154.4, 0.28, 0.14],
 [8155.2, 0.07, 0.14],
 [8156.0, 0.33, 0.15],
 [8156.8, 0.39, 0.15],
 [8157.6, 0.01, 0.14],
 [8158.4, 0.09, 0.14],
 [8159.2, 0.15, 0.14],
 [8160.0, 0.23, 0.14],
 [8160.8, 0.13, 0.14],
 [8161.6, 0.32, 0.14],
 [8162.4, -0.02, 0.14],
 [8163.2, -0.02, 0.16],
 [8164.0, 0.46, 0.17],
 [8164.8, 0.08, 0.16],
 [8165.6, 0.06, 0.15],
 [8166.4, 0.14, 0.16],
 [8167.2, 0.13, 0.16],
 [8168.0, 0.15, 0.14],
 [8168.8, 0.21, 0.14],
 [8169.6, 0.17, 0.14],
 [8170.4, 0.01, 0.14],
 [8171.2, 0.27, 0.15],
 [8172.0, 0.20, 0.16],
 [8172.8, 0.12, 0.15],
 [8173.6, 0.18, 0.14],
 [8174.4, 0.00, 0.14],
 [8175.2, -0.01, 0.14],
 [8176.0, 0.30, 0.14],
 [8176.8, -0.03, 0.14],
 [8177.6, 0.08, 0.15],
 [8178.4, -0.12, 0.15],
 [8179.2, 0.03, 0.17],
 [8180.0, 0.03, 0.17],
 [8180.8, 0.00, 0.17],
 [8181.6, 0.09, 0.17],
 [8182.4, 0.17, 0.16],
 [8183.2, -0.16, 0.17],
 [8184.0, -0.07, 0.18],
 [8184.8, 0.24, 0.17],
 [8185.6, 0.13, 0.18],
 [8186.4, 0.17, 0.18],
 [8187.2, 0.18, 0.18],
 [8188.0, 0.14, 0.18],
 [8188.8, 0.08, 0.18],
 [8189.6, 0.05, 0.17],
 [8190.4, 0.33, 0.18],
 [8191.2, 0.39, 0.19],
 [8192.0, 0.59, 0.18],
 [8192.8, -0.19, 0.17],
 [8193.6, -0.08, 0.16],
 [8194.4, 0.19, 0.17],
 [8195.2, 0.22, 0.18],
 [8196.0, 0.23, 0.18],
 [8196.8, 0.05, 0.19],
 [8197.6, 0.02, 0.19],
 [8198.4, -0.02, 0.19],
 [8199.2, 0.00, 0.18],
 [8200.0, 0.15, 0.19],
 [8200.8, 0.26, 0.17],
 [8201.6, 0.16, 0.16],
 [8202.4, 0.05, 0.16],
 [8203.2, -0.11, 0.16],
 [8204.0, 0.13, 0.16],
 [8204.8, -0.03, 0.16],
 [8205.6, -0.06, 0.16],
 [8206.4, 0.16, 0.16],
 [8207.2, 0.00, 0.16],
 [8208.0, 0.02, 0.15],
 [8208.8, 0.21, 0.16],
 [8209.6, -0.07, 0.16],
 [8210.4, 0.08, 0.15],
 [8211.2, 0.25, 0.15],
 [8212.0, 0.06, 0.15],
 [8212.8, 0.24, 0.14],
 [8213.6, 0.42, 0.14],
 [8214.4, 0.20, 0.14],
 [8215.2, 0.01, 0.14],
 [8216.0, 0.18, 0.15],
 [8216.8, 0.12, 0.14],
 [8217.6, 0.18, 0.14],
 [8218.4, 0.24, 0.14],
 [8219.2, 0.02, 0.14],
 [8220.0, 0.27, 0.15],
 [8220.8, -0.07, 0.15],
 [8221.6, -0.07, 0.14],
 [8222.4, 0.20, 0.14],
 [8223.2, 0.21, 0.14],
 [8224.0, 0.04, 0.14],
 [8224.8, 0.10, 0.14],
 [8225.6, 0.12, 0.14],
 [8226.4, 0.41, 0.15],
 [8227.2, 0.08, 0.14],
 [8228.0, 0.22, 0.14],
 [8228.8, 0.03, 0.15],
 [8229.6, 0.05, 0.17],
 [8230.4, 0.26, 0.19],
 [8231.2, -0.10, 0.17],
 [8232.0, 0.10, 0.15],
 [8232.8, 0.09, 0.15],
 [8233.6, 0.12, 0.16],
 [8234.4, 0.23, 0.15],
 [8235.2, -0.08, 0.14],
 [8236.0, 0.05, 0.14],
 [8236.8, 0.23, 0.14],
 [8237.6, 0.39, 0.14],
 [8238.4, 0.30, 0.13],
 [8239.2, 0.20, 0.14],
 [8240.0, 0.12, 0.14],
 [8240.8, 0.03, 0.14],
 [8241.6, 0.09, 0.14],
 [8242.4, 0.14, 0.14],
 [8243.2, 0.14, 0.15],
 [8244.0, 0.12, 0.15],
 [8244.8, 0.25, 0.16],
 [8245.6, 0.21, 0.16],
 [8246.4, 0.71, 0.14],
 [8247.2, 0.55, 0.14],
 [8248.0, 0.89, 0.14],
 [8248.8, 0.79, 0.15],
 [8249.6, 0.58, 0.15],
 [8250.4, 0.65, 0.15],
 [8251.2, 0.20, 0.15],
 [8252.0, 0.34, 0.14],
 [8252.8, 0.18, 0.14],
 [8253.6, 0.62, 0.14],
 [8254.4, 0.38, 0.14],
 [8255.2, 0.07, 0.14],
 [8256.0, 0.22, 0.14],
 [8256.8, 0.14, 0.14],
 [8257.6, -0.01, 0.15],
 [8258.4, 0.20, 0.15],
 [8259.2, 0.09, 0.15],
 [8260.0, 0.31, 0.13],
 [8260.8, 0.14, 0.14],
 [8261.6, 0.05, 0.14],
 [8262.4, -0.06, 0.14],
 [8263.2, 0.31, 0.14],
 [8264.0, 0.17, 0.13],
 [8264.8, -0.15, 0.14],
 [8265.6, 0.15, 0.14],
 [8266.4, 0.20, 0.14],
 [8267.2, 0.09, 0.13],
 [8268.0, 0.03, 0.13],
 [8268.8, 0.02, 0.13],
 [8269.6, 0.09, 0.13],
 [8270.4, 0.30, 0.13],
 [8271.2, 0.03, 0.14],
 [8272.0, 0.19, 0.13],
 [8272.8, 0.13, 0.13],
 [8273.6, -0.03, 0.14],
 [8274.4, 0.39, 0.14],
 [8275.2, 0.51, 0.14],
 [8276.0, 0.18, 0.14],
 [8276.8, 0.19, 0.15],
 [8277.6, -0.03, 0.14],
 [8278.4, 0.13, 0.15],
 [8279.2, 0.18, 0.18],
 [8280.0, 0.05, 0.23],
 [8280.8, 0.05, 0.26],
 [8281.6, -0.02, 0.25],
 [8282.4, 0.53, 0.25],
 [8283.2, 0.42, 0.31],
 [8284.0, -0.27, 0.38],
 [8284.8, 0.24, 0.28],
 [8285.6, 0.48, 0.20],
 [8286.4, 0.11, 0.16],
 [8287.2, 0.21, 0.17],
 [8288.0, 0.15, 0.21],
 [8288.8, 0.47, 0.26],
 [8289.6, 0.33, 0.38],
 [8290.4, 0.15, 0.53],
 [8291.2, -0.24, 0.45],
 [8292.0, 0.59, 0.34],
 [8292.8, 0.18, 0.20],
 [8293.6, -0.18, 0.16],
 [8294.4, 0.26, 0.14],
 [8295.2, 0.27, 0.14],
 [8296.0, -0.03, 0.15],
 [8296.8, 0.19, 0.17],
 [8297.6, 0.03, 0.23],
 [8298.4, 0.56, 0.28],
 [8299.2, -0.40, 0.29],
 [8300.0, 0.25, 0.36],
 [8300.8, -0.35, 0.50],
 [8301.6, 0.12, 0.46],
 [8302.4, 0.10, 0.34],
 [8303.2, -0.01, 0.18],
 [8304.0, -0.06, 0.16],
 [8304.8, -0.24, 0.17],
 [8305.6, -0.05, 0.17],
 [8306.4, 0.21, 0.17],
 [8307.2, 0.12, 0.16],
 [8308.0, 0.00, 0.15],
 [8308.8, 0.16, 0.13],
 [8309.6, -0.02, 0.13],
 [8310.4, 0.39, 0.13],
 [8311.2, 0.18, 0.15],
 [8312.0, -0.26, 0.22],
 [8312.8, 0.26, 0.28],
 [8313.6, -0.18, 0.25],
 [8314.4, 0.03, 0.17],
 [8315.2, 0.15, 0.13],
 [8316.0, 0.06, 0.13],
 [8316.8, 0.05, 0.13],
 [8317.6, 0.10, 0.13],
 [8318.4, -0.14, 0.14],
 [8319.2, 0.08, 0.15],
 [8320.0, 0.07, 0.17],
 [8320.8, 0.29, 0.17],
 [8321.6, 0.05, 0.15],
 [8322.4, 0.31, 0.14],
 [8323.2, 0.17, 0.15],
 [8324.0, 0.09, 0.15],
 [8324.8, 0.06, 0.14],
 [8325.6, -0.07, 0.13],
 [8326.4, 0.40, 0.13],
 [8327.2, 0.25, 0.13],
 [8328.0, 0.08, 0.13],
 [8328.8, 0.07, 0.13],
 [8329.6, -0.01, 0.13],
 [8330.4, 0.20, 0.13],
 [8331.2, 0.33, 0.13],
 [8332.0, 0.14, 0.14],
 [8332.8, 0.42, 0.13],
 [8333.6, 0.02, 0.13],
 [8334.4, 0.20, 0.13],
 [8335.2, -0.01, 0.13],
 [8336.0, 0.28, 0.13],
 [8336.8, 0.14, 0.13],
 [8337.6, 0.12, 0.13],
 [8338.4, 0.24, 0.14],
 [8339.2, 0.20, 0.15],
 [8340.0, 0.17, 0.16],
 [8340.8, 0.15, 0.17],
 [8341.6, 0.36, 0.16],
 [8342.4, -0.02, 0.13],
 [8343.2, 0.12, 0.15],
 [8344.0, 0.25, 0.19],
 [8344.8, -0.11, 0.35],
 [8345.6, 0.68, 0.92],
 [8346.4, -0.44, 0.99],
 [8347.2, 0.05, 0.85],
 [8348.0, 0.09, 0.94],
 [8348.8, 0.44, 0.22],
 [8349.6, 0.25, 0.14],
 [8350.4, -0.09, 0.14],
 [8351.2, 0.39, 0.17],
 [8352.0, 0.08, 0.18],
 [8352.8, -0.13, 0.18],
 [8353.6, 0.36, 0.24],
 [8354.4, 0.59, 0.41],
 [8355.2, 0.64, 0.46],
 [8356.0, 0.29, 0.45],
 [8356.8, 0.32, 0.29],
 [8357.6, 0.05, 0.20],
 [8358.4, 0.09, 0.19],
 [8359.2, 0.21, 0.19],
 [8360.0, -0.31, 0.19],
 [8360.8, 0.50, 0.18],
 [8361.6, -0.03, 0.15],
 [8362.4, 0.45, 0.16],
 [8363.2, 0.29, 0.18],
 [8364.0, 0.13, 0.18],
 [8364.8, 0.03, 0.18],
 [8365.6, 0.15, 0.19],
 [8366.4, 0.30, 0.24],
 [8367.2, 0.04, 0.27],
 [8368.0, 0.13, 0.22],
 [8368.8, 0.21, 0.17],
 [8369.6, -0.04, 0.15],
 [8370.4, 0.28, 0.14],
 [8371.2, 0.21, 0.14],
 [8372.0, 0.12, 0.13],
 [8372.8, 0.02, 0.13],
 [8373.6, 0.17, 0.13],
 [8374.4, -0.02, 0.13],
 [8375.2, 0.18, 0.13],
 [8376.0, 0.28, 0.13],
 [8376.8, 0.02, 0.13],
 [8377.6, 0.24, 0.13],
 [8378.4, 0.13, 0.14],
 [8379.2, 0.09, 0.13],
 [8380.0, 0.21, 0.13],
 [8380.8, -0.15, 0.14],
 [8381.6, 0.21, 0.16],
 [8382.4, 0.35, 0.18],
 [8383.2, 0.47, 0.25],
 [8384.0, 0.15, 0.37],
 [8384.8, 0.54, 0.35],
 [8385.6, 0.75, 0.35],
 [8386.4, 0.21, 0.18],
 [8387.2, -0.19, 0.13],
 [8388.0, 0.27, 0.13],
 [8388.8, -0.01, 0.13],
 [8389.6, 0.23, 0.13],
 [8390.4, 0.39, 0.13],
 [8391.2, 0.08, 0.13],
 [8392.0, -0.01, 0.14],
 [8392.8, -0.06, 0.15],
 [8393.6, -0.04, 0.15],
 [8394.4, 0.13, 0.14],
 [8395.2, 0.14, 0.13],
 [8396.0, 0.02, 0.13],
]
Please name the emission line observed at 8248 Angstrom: H-gamma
